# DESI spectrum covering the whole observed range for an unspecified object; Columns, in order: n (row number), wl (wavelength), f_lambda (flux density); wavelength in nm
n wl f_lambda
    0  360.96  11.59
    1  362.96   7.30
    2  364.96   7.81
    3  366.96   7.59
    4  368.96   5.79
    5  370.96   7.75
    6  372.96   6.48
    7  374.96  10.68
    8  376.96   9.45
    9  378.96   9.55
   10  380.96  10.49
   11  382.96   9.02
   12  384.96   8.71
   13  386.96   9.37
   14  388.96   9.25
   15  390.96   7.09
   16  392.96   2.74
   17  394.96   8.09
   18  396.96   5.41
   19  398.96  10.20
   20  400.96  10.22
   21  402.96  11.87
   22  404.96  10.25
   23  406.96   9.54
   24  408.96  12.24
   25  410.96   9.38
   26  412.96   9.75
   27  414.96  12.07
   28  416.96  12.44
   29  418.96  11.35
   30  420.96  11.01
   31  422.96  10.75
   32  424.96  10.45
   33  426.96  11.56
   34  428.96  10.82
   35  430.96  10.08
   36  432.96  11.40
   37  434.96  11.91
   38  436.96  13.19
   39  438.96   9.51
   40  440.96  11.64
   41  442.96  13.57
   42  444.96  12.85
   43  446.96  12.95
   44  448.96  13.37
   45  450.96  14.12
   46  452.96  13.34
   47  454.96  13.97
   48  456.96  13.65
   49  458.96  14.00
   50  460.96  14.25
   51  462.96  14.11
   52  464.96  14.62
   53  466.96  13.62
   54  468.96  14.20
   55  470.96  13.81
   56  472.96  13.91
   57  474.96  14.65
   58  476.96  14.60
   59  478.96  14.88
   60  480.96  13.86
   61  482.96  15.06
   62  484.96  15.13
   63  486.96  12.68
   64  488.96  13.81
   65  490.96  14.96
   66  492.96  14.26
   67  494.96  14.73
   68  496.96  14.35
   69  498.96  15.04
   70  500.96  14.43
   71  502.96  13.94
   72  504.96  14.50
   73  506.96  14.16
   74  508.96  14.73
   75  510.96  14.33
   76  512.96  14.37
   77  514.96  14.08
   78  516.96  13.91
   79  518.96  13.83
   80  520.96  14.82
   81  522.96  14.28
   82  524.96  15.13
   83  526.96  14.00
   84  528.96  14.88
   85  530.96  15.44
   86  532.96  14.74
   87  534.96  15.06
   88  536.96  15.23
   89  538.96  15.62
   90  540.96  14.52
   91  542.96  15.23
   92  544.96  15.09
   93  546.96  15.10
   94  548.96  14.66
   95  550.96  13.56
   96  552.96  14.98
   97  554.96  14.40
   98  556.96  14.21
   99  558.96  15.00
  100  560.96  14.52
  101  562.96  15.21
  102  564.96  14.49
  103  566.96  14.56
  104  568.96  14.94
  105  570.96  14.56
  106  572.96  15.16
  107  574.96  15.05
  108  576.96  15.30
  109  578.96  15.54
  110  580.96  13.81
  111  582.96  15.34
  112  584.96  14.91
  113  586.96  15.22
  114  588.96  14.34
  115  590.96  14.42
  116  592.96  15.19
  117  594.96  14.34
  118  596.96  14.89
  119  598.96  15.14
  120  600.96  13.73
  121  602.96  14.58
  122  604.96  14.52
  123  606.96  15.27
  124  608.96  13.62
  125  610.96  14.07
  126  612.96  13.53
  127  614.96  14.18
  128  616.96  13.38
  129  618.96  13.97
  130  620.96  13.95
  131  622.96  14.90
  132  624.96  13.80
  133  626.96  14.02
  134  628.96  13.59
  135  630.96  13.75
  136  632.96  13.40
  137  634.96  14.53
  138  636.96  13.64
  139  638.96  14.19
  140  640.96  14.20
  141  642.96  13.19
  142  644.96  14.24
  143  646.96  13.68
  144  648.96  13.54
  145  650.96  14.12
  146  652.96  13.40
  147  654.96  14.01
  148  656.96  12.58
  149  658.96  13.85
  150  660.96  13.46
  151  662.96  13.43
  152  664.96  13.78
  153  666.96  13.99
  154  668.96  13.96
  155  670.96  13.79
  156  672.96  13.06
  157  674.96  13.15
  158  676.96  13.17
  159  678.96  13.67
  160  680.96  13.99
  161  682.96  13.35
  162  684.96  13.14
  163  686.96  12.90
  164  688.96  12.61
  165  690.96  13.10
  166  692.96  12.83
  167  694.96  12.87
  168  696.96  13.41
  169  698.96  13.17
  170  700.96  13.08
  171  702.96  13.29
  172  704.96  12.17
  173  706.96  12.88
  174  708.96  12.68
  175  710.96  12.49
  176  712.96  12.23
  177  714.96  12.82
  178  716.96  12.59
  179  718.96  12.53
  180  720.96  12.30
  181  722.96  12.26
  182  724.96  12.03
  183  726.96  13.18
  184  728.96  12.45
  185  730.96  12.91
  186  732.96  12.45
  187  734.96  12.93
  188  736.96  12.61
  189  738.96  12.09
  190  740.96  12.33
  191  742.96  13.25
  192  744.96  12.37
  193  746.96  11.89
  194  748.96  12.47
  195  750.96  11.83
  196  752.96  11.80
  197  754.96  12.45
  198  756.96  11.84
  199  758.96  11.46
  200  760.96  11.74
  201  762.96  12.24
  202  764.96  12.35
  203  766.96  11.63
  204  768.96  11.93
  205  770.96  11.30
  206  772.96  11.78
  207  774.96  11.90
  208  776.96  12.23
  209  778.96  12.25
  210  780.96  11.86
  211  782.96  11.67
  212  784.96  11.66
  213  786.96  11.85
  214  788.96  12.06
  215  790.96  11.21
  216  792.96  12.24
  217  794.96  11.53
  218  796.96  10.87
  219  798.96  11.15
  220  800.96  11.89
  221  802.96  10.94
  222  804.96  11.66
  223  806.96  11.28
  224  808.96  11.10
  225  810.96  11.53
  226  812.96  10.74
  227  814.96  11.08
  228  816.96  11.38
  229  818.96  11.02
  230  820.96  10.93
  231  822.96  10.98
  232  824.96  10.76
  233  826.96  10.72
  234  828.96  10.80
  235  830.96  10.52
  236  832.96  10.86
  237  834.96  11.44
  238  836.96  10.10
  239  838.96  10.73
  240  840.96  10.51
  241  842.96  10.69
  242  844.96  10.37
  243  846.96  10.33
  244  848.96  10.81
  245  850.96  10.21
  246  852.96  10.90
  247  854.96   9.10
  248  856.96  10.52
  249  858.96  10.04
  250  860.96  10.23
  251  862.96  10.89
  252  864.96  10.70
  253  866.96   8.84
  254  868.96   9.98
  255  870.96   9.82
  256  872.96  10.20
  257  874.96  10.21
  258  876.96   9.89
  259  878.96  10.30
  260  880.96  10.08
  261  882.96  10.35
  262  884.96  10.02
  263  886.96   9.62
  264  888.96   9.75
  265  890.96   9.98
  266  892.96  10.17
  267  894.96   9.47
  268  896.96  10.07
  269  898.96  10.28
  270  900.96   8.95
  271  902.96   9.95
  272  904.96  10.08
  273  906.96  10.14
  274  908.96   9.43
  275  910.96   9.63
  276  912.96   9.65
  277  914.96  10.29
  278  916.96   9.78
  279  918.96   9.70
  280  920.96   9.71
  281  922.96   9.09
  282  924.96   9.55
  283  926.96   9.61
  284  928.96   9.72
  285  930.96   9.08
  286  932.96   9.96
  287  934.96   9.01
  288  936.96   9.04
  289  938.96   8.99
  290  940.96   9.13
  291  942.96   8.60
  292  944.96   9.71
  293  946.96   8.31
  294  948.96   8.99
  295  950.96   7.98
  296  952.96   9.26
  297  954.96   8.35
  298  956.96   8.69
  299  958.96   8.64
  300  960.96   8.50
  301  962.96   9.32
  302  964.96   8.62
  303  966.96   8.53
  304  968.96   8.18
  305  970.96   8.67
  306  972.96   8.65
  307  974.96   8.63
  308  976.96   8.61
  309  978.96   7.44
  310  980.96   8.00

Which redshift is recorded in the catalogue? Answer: 0.000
